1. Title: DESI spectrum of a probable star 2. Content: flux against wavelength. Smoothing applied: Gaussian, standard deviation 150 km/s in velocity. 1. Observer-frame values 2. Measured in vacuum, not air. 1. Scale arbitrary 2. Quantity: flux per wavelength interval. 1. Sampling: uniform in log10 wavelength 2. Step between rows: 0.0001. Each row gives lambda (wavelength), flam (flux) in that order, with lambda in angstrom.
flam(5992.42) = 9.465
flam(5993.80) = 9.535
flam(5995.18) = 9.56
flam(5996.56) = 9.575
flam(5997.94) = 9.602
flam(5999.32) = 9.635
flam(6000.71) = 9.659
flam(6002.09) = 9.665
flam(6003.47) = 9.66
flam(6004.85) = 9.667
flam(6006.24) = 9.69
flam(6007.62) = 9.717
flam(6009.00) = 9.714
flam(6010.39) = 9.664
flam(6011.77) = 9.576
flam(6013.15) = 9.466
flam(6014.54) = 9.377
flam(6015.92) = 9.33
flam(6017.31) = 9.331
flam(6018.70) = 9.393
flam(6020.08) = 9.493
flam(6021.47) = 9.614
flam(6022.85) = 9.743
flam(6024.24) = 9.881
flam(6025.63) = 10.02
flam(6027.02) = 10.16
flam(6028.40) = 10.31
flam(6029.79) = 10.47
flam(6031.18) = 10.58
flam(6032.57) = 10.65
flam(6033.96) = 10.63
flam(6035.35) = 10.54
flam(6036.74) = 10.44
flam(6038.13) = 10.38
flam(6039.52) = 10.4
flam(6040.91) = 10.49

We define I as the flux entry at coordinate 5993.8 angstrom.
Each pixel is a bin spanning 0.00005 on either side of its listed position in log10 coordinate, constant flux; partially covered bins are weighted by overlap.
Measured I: 9.535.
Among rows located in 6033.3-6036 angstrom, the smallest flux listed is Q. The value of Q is 10.54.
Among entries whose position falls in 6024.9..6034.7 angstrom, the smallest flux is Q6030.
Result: 10.02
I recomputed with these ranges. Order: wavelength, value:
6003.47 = 9.66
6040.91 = 10.49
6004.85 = 9.667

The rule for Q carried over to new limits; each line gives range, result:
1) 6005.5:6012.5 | 9.576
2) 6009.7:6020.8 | 9.33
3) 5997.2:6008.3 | 9.602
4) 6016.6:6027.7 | 9.331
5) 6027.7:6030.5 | 10.31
